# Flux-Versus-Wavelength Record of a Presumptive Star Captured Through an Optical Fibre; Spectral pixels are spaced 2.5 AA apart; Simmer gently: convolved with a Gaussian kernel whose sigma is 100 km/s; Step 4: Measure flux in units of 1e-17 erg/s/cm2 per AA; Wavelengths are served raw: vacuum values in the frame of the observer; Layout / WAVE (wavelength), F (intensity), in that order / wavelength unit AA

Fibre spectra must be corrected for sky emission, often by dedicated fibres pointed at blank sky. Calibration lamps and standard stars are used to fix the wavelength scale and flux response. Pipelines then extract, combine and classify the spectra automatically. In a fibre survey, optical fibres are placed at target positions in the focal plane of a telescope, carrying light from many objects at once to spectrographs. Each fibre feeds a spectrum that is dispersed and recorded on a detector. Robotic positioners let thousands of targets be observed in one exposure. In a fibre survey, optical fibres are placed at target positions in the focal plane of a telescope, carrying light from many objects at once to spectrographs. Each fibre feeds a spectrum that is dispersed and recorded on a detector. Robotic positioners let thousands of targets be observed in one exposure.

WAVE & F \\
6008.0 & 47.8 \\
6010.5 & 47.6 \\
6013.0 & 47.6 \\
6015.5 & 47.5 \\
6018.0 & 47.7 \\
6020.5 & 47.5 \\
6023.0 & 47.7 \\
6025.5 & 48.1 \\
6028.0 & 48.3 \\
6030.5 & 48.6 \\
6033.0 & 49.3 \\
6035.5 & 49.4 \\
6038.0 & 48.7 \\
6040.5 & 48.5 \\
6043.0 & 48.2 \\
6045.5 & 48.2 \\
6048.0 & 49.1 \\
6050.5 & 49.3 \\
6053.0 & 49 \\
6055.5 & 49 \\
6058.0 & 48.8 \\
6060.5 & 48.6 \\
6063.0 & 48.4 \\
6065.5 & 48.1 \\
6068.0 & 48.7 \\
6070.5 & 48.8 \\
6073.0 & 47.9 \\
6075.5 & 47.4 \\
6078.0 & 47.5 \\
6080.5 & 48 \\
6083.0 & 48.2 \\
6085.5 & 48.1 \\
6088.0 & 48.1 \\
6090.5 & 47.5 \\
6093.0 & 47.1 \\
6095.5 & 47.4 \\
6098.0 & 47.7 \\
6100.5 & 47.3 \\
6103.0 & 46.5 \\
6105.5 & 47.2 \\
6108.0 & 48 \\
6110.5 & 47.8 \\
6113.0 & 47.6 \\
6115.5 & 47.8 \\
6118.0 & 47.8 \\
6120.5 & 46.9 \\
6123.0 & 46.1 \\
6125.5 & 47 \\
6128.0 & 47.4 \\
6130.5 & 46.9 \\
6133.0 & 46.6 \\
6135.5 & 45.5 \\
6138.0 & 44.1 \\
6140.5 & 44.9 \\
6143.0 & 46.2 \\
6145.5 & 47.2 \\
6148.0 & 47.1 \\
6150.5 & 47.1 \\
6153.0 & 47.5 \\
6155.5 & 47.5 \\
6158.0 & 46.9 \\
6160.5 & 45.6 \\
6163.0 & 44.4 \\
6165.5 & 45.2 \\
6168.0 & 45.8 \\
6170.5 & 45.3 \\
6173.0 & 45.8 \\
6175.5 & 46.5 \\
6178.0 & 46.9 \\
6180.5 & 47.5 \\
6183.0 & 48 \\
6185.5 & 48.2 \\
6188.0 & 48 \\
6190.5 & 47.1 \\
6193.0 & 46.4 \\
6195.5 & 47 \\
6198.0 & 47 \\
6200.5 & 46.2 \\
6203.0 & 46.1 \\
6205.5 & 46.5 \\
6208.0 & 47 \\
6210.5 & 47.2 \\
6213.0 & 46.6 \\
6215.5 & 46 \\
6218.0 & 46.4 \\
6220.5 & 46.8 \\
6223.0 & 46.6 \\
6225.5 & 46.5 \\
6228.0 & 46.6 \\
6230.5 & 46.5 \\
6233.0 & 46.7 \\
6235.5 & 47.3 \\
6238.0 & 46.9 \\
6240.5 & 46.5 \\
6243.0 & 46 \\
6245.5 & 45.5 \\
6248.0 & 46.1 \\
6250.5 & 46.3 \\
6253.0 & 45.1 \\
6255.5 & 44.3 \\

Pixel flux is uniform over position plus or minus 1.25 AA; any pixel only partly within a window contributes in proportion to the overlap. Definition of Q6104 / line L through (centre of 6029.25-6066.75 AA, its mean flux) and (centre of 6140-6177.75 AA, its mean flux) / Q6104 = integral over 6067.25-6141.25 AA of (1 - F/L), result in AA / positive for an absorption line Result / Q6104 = 0.3 AA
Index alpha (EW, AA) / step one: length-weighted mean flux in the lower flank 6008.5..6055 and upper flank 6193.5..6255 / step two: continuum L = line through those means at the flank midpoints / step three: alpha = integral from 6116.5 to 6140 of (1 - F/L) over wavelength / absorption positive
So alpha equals 0.47 AA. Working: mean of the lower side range 48.4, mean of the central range 46.4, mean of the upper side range 46.4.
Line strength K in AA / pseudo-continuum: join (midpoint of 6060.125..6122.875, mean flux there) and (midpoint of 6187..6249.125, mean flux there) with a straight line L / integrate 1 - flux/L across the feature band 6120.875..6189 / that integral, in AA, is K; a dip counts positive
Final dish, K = 0.99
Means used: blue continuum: 47.7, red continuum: 46.6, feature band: 46.5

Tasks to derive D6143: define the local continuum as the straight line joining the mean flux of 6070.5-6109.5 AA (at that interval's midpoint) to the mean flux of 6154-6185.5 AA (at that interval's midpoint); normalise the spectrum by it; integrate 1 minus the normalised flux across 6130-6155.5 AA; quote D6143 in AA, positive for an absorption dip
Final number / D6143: 0.2 AA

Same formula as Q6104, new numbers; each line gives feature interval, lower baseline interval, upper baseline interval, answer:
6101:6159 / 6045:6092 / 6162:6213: 0.7 AA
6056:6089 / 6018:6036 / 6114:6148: -0.5 AA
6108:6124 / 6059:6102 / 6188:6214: 0.1 AA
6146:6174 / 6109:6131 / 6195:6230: 0.4 AA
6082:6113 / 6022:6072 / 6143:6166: 0.0 AA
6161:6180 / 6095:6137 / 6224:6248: 0.4 AA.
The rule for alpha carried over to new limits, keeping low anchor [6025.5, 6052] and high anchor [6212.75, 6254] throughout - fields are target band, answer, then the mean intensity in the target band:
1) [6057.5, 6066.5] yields 0.0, 48.5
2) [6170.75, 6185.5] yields 0.0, 46.9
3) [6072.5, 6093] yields 0.2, 47.8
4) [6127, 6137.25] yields 0.2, 46.5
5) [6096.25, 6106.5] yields 0.2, 47.2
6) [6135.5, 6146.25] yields 0.4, 45.5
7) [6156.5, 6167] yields 0.4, 45.6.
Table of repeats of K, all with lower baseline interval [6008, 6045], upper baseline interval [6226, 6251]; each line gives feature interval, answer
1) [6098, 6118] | 0.0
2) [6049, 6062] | -0.3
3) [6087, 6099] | 0.0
